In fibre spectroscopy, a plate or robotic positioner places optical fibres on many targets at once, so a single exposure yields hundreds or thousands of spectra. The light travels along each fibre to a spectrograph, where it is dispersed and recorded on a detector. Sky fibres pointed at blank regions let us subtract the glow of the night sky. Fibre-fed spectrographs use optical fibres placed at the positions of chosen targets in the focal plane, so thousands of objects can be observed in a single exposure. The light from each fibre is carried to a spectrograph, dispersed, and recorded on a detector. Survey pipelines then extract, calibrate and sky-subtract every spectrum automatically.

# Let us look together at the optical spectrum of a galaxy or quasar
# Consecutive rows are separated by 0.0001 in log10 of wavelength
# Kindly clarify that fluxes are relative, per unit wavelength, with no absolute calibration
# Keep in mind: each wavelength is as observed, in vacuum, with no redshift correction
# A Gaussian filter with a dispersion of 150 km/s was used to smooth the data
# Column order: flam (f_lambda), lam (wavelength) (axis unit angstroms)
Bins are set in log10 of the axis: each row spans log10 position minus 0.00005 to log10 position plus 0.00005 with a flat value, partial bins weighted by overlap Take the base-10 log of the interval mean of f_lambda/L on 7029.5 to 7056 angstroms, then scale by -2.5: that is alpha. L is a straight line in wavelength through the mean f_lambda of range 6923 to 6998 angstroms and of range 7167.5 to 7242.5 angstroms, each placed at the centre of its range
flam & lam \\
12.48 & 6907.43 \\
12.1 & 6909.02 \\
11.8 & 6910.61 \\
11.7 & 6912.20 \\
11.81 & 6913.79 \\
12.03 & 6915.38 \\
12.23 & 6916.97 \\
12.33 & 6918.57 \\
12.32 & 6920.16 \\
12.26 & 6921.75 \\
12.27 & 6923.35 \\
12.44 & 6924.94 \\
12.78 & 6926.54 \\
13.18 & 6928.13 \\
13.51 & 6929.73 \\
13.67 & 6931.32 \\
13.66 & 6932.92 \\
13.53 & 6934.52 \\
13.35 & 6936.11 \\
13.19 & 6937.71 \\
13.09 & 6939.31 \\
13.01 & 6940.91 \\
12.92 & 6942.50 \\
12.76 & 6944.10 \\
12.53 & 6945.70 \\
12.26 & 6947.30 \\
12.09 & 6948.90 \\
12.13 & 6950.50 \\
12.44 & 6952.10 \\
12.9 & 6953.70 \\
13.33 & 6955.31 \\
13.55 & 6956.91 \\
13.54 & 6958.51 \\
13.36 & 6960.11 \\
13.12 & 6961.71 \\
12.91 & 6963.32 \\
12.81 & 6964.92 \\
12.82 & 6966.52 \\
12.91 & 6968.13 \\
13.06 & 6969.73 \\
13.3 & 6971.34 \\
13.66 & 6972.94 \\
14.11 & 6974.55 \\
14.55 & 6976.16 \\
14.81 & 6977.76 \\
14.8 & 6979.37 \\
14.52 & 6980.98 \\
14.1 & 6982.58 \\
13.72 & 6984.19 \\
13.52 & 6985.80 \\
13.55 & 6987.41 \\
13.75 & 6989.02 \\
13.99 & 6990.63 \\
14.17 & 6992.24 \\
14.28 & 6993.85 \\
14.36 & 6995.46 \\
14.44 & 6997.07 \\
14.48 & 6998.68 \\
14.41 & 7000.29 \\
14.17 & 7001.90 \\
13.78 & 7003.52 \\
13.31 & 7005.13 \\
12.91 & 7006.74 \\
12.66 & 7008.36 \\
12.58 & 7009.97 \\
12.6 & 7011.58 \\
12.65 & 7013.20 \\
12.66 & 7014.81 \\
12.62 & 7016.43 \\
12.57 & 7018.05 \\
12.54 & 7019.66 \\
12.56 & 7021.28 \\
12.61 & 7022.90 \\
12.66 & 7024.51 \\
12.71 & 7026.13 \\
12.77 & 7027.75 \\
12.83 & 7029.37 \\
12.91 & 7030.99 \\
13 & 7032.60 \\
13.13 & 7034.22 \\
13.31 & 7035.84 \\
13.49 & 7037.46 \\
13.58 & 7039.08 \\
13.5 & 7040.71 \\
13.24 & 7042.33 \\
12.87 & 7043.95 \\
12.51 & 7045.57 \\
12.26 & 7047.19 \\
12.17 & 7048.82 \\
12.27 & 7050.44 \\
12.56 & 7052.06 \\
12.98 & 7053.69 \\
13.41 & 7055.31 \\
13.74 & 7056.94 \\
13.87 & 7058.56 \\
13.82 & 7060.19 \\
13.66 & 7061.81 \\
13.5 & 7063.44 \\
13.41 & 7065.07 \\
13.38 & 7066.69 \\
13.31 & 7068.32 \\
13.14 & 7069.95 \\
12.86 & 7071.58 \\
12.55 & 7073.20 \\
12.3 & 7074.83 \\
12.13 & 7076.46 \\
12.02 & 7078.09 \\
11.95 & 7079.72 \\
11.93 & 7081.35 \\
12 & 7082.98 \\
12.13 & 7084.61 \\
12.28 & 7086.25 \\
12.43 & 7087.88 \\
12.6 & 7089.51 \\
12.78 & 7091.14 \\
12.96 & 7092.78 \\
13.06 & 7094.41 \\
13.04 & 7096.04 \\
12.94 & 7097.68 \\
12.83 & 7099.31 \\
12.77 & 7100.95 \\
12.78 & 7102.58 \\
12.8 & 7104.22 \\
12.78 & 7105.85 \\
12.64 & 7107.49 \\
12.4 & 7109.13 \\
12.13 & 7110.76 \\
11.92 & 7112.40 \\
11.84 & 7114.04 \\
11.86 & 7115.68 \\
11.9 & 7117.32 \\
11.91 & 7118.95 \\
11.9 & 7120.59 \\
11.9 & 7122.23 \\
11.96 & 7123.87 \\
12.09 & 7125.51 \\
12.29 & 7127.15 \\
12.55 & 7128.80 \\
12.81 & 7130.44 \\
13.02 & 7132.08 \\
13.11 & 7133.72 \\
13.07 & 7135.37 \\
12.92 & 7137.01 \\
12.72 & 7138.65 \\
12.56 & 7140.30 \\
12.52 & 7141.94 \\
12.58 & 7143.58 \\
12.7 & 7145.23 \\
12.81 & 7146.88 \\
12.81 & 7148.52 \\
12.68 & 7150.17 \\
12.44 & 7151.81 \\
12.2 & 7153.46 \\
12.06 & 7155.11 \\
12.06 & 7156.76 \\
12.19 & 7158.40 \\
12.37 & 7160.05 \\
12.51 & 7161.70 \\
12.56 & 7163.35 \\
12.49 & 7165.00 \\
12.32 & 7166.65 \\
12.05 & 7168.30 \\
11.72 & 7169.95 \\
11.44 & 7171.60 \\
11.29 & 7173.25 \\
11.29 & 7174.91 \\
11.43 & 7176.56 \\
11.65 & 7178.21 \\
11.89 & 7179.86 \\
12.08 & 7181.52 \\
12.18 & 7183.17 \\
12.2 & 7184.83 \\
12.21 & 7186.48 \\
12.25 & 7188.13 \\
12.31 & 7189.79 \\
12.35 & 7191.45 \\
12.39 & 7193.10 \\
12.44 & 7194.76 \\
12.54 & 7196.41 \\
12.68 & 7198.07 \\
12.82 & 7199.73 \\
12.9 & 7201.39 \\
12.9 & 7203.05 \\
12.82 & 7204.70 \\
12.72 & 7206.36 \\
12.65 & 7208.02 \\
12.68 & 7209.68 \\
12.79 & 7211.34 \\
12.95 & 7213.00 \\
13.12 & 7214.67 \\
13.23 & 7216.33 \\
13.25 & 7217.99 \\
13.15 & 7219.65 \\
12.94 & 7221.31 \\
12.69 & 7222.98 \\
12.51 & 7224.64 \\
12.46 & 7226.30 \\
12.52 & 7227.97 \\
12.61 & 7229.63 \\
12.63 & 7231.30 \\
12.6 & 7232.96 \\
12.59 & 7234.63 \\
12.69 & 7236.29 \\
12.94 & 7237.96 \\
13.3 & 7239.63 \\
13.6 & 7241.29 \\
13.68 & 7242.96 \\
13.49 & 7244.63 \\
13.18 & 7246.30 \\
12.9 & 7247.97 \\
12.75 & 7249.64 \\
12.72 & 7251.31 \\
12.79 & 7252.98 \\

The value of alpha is 0.01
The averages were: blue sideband 13.4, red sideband 12.5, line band 12.9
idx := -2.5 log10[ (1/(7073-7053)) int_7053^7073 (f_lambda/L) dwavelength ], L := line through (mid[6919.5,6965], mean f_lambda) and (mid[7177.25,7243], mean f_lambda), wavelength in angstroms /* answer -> -0.049 mag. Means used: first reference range 12.9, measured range 13.4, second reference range 12.7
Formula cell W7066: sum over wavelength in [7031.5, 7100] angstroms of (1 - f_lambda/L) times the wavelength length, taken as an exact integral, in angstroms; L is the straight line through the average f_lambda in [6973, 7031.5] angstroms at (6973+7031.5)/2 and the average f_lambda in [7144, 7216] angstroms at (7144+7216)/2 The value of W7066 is 1.1 angstroms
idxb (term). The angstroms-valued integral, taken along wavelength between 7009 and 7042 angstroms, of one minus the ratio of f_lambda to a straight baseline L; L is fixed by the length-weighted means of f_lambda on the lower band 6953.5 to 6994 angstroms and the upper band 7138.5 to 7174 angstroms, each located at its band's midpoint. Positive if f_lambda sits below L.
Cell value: 1.01 angstroms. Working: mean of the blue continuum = 13.7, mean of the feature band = 12.9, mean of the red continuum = 12.3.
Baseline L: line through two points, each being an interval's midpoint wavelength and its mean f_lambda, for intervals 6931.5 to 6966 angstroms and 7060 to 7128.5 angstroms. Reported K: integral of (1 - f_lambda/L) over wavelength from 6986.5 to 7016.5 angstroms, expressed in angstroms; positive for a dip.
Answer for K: -1.7 angstroms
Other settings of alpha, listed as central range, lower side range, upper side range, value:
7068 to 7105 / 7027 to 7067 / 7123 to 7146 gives 0.027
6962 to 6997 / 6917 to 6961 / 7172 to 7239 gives -0.079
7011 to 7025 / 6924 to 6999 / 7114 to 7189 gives 0.039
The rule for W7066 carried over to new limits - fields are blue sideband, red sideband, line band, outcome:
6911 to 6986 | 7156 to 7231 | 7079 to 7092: 0.45 angstroms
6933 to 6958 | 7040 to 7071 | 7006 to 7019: 0.39 angstroms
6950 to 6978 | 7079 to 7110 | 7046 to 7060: -0.15 angstroms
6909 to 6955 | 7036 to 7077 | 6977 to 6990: -1.29 angstroms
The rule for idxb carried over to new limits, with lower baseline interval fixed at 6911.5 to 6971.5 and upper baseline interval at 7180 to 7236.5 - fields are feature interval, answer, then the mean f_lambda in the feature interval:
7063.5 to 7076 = -0.3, 13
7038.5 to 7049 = -0.1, 12.9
